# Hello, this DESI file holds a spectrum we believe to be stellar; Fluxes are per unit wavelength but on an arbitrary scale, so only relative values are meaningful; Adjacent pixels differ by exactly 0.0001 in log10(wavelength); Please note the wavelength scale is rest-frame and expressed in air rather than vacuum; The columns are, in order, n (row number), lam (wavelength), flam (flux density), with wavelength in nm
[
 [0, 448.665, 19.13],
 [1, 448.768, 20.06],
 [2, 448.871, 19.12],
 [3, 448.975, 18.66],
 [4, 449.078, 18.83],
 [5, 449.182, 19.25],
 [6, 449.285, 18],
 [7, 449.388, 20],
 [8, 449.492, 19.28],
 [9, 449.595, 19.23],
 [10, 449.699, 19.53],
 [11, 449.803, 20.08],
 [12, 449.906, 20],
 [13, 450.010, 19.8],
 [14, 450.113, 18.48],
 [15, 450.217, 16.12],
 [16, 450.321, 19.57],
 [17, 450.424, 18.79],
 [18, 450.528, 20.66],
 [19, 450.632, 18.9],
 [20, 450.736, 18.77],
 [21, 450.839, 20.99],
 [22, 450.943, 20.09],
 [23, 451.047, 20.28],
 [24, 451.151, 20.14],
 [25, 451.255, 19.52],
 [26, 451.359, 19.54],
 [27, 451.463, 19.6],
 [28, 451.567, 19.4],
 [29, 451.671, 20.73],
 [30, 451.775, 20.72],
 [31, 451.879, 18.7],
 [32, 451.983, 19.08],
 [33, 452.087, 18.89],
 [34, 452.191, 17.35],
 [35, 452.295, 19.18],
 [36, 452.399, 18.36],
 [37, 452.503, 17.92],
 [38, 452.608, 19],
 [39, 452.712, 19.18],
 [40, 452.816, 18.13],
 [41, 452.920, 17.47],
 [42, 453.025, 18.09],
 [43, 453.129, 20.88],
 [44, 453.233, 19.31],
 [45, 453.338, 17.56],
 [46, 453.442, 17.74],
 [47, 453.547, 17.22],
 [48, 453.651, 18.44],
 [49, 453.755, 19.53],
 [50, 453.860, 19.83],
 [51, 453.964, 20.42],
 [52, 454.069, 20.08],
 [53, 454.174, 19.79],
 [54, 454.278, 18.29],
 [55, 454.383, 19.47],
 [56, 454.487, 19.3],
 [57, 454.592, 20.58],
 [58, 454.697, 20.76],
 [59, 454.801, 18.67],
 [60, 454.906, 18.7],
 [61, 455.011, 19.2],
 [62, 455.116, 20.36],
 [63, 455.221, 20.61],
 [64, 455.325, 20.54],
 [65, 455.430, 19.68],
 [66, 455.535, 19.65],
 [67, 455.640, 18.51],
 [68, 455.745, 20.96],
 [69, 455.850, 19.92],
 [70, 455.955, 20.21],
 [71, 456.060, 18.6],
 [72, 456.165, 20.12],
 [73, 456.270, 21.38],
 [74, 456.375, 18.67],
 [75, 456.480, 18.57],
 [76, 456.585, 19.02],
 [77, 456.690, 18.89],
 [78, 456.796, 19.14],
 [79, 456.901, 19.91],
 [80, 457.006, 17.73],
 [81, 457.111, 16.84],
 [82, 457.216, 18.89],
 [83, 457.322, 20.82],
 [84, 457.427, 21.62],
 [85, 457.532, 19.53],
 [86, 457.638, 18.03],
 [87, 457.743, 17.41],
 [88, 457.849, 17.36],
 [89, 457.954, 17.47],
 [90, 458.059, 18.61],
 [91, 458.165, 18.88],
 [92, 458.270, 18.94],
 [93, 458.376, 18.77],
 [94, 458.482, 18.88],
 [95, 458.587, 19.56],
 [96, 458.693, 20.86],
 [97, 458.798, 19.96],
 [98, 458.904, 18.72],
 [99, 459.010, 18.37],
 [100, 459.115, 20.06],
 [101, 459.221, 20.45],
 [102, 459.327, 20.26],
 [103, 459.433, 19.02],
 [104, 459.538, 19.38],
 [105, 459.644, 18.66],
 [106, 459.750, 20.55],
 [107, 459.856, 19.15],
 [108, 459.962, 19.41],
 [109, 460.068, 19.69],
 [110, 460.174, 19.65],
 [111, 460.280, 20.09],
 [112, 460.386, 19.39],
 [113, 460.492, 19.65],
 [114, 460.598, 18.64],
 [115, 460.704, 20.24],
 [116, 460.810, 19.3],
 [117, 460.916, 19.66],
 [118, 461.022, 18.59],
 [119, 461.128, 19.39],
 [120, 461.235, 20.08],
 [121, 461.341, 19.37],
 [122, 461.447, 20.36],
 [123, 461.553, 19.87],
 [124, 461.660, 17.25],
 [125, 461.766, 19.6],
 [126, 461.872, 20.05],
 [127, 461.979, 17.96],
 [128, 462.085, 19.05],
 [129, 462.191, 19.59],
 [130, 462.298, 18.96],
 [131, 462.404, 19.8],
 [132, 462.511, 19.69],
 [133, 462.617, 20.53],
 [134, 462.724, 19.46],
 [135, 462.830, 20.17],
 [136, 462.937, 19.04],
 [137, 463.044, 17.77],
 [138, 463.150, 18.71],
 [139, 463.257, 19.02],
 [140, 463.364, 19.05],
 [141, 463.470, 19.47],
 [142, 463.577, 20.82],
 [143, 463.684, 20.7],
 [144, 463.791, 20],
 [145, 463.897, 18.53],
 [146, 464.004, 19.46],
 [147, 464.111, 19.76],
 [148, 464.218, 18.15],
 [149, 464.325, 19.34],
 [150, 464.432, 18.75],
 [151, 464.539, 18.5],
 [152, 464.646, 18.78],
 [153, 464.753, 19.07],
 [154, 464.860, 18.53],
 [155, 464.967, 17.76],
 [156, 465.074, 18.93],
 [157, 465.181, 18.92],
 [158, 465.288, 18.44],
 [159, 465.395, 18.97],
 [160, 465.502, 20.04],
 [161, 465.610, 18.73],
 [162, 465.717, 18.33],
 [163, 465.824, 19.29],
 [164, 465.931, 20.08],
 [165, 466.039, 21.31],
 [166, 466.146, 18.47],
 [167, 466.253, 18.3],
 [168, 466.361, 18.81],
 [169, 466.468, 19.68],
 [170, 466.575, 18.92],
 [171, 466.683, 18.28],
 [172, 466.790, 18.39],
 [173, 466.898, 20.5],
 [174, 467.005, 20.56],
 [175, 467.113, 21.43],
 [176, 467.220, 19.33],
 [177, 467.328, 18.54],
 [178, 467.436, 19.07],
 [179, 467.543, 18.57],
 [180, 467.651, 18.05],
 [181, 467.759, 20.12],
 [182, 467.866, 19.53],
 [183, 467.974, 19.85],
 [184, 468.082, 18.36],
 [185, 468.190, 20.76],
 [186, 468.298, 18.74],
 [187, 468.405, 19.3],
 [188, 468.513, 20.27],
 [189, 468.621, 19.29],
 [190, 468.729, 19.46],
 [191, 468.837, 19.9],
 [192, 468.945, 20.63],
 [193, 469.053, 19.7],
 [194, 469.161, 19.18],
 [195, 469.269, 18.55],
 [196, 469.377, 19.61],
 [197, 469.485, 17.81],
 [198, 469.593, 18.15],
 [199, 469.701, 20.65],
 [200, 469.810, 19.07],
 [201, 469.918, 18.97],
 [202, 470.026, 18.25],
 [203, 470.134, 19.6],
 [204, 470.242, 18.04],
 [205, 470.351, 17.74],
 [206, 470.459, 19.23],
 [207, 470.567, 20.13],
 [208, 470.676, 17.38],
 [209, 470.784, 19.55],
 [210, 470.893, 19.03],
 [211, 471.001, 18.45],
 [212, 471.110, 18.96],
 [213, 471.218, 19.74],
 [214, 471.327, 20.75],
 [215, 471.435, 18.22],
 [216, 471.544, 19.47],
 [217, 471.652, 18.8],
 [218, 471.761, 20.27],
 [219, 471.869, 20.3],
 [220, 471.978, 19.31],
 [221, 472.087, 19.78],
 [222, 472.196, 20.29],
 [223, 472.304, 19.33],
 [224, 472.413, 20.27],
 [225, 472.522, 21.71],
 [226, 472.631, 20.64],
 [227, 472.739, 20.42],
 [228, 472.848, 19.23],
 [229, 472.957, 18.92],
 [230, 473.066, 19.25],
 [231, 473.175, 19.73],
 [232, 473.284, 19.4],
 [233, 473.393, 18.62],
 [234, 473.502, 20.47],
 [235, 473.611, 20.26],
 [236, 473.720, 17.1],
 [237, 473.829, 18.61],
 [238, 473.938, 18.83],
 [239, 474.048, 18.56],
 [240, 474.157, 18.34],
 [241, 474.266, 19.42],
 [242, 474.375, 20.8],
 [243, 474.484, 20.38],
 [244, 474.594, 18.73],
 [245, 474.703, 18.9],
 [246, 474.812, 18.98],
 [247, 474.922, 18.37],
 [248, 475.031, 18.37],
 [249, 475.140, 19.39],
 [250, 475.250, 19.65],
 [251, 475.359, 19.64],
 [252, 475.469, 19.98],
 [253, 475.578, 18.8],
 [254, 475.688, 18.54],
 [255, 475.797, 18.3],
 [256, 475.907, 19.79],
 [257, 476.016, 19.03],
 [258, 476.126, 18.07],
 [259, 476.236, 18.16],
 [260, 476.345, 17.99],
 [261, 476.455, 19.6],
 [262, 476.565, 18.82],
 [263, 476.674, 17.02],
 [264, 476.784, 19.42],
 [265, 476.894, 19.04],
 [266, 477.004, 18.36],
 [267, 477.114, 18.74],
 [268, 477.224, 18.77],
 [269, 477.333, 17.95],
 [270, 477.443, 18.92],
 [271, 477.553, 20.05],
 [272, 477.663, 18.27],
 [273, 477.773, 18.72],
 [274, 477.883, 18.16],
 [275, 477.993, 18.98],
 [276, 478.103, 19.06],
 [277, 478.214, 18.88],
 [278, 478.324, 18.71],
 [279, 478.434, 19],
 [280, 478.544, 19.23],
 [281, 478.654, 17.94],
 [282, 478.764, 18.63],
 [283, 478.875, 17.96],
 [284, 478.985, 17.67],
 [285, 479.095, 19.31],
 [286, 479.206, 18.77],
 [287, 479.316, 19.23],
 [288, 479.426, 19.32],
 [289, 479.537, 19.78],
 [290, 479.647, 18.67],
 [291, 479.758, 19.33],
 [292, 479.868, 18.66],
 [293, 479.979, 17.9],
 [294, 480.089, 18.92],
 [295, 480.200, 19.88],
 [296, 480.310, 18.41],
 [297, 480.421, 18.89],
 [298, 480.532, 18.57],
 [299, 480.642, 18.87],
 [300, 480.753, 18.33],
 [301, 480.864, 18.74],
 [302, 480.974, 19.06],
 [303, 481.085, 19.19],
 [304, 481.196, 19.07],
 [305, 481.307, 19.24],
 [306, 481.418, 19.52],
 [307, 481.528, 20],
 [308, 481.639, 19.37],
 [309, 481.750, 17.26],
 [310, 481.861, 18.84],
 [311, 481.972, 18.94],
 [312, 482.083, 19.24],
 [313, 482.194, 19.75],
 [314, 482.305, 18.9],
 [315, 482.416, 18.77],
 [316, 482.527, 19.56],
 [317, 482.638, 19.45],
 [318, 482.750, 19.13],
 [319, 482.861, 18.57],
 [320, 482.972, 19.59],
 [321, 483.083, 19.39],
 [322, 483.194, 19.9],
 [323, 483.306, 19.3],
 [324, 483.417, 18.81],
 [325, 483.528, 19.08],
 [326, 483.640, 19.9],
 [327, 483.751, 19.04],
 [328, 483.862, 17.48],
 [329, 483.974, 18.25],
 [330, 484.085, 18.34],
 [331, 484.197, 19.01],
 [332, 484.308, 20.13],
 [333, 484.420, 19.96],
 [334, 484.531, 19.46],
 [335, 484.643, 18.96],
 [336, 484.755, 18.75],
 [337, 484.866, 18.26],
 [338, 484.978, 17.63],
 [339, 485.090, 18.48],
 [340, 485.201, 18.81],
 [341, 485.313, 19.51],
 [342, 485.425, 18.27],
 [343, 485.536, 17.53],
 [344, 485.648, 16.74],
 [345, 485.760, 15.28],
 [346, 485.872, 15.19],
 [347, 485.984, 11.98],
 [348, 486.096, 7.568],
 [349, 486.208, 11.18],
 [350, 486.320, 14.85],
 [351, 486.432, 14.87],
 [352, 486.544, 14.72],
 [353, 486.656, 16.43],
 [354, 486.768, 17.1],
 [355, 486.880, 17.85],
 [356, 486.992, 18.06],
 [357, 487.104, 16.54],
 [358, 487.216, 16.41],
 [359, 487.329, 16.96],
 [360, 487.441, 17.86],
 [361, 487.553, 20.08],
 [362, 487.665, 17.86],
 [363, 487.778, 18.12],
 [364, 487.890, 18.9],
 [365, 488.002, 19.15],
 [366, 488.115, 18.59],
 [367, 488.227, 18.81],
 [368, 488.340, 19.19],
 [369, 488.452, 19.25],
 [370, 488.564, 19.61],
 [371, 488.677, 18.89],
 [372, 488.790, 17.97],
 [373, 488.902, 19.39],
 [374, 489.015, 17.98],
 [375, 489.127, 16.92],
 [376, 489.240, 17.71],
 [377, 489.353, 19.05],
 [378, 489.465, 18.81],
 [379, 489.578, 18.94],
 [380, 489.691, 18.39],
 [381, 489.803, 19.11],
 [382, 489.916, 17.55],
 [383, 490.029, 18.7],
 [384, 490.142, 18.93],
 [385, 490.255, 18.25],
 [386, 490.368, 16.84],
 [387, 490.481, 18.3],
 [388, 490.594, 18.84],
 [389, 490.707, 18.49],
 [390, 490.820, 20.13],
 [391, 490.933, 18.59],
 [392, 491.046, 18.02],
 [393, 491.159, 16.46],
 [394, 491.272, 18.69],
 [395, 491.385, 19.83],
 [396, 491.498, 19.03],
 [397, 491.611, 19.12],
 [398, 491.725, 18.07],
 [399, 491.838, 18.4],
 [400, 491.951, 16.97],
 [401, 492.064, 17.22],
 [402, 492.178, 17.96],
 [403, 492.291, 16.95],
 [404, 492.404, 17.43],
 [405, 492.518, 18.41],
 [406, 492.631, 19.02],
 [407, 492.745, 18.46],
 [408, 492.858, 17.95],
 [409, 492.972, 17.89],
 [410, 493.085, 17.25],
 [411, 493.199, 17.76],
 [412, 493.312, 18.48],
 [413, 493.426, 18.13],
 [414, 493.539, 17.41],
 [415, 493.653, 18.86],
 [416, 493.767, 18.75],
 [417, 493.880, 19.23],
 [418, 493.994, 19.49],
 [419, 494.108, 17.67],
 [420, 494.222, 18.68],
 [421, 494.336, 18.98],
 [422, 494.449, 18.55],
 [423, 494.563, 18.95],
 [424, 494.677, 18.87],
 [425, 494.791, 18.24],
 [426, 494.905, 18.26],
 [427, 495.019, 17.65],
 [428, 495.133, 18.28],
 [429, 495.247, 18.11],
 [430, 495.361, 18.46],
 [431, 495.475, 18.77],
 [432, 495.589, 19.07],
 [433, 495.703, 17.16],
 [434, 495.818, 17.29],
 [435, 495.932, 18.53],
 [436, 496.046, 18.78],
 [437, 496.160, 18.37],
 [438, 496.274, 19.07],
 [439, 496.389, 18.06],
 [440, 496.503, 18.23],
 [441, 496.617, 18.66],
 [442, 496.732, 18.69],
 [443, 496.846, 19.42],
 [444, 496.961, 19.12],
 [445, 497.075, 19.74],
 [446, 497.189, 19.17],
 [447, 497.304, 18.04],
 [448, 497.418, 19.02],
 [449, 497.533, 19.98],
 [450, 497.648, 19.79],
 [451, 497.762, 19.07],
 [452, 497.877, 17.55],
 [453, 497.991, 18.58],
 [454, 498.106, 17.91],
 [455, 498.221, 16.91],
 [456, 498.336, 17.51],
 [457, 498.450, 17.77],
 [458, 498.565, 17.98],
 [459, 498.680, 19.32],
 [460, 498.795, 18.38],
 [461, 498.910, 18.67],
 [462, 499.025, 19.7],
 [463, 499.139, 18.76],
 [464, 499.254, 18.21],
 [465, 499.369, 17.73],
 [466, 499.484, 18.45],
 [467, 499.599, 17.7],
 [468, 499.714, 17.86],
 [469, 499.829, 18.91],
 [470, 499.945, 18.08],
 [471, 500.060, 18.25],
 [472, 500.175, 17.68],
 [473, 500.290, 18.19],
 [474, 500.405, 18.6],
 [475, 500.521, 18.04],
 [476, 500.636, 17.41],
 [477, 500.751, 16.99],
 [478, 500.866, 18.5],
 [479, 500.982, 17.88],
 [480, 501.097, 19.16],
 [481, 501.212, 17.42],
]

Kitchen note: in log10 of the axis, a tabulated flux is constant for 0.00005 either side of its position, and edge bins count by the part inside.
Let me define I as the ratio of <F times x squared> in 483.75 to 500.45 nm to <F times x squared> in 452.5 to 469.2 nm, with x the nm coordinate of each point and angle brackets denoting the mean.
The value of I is 1.07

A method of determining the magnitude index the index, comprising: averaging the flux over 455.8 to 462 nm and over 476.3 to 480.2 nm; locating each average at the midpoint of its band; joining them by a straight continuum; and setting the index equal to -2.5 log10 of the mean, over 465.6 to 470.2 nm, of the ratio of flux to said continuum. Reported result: -0.02 mag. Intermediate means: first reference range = 19.3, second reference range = 18.8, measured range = 19.3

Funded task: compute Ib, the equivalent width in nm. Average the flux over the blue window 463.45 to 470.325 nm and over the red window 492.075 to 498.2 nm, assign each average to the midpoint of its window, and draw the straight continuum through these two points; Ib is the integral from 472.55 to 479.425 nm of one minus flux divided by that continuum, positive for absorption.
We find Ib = 0.01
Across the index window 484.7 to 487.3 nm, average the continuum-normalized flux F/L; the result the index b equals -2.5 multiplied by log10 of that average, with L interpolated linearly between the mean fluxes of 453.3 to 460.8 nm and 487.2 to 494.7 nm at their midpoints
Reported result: 0.15 mag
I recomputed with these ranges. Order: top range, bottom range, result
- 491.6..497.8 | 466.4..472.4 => 1.06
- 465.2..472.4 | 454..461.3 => 1.04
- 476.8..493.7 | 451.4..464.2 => 1.06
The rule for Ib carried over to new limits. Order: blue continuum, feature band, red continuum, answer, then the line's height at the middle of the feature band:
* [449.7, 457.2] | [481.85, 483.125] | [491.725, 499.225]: -0.04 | 18.7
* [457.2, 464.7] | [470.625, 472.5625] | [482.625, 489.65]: -0.09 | 18.7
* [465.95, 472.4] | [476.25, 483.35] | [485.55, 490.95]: -0.25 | 18.3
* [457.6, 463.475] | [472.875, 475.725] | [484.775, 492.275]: -0.11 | 18.5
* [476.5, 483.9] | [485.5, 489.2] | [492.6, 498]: 0.36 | 18.7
